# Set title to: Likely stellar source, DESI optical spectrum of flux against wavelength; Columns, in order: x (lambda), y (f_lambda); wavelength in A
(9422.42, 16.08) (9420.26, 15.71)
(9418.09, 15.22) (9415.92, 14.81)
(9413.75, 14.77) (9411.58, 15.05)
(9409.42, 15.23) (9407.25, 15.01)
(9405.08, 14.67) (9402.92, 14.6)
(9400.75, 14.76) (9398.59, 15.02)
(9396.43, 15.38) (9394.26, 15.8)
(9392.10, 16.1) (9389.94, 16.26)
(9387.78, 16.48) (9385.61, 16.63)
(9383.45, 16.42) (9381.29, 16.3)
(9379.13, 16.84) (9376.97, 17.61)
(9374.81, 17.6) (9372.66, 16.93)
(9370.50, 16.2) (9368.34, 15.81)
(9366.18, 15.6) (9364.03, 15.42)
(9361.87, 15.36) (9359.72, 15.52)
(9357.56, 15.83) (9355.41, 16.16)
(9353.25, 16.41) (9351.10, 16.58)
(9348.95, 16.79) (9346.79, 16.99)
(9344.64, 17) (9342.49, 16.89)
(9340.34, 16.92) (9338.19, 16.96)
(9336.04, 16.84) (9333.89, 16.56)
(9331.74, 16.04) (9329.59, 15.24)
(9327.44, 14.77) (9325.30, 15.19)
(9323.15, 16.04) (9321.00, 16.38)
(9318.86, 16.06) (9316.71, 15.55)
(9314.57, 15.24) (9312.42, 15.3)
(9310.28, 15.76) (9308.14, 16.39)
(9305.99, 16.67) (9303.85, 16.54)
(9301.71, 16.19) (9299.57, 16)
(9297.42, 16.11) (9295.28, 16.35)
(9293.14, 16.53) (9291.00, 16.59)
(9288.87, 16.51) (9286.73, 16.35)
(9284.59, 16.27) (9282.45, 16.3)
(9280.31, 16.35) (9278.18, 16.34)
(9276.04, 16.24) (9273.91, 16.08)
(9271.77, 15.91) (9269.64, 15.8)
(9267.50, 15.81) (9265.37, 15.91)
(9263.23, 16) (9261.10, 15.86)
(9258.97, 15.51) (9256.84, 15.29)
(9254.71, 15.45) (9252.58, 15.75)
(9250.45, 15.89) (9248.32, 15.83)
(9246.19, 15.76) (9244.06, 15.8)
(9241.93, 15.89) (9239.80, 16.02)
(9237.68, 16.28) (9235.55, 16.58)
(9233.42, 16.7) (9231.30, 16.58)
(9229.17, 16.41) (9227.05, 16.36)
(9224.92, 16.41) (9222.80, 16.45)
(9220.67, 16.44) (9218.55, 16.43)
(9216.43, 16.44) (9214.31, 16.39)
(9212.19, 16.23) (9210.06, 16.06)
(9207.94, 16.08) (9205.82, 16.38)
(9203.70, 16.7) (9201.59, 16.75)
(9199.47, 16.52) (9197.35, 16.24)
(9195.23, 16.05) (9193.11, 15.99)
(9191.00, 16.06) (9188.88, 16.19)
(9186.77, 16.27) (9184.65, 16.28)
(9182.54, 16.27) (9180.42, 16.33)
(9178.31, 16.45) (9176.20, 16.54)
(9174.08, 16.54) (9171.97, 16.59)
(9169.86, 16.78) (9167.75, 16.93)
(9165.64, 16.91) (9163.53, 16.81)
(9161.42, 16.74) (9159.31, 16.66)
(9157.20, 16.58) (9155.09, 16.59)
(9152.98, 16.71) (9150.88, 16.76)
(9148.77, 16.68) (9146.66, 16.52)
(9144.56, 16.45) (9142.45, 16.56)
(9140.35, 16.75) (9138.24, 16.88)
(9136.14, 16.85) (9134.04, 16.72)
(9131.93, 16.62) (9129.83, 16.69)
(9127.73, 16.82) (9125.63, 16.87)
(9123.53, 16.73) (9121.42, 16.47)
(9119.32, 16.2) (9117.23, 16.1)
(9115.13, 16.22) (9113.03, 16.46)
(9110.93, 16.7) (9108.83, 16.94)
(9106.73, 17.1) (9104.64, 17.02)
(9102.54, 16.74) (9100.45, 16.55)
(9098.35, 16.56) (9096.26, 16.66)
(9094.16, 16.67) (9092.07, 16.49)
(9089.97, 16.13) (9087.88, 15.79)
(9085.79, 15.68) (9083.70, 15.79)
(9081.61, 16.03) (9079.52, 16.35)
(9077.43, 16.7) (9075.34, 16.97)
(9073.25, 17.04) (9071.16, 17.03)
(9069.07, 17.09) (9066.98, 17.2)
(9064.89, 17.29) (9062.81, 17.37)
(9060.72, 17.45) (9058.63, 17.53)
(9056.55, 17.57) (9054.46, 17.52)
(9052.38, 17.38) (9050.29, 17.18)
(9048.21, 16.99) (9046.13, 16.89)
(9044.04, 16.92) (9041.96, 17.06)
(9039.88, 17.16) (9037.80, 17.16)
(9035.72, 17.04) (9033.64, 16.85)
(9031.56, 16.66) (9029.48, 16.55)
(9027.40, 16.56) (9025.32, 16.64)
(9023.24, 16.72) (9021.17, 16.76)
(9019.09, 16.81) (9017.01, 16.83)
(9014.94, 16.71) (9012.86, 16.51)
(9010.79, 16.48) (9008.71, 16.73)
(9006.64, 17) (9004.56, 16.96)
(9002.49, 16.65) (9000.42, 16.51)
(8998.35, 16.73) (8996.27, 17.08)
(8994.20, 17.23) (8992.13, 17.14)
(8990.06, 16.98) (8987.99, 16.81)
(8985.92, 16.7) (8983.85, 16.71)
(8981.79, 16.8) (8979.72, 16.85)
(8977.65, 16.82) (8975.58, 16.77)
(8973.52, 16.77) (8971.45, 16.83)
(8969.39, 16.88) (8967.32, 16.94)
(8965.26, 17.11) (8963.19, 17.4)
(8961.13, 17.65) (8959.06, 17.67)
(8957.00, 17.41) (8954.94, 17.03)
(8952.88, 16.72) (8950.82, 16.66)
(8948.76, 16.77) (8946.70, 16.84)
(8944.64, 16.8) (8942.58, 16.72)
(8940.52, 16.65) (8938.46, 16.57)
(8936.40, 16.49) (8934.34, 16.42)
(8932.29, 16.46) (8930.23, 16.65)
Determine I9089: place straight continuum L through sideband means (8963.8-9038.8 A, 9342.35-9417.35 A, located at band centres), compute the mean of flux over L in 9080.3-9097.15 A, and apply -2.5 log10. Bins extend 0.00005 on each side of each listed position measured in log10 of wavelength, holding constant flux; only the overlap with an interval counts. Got 0.03 mag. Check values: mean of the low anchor 16.8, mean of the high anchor 15.9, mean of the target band 16.2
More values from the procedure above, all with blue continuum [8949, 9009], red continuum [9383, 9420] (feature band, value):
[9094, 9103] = -0.007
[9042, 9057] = -0.031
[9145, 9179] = -0.026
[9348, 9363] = -0.035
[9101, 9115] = -0.019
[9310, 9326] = 0.001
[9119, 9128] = -0.013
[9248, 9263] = 0.018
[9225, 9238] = -0.030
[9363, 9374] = -0.035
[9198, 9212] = -0.018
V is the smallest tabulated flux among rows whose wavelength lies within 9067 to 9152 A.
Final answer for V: 15.68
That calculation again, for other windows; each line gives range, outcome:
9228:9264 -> 15.29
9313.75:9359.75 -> 14.77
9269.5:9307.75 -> 15.8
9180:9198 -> 15.99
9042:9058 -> 16.89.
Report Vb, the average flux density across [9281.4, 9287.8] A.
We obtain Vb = 16.3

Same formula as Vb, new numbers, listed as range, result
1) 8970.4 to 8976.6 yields 16.8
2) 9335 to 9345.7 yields 16.9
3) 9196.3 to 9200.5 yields 16.4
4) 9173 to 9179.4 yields 16.5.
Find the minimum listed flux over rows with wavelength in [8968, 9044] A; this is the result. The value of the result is 16.48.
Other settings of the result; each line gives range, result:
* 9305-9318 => 15.24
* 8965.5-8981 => 16.77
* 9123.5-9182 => 16.33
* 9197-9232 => 16.06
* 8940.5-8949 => 16.65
